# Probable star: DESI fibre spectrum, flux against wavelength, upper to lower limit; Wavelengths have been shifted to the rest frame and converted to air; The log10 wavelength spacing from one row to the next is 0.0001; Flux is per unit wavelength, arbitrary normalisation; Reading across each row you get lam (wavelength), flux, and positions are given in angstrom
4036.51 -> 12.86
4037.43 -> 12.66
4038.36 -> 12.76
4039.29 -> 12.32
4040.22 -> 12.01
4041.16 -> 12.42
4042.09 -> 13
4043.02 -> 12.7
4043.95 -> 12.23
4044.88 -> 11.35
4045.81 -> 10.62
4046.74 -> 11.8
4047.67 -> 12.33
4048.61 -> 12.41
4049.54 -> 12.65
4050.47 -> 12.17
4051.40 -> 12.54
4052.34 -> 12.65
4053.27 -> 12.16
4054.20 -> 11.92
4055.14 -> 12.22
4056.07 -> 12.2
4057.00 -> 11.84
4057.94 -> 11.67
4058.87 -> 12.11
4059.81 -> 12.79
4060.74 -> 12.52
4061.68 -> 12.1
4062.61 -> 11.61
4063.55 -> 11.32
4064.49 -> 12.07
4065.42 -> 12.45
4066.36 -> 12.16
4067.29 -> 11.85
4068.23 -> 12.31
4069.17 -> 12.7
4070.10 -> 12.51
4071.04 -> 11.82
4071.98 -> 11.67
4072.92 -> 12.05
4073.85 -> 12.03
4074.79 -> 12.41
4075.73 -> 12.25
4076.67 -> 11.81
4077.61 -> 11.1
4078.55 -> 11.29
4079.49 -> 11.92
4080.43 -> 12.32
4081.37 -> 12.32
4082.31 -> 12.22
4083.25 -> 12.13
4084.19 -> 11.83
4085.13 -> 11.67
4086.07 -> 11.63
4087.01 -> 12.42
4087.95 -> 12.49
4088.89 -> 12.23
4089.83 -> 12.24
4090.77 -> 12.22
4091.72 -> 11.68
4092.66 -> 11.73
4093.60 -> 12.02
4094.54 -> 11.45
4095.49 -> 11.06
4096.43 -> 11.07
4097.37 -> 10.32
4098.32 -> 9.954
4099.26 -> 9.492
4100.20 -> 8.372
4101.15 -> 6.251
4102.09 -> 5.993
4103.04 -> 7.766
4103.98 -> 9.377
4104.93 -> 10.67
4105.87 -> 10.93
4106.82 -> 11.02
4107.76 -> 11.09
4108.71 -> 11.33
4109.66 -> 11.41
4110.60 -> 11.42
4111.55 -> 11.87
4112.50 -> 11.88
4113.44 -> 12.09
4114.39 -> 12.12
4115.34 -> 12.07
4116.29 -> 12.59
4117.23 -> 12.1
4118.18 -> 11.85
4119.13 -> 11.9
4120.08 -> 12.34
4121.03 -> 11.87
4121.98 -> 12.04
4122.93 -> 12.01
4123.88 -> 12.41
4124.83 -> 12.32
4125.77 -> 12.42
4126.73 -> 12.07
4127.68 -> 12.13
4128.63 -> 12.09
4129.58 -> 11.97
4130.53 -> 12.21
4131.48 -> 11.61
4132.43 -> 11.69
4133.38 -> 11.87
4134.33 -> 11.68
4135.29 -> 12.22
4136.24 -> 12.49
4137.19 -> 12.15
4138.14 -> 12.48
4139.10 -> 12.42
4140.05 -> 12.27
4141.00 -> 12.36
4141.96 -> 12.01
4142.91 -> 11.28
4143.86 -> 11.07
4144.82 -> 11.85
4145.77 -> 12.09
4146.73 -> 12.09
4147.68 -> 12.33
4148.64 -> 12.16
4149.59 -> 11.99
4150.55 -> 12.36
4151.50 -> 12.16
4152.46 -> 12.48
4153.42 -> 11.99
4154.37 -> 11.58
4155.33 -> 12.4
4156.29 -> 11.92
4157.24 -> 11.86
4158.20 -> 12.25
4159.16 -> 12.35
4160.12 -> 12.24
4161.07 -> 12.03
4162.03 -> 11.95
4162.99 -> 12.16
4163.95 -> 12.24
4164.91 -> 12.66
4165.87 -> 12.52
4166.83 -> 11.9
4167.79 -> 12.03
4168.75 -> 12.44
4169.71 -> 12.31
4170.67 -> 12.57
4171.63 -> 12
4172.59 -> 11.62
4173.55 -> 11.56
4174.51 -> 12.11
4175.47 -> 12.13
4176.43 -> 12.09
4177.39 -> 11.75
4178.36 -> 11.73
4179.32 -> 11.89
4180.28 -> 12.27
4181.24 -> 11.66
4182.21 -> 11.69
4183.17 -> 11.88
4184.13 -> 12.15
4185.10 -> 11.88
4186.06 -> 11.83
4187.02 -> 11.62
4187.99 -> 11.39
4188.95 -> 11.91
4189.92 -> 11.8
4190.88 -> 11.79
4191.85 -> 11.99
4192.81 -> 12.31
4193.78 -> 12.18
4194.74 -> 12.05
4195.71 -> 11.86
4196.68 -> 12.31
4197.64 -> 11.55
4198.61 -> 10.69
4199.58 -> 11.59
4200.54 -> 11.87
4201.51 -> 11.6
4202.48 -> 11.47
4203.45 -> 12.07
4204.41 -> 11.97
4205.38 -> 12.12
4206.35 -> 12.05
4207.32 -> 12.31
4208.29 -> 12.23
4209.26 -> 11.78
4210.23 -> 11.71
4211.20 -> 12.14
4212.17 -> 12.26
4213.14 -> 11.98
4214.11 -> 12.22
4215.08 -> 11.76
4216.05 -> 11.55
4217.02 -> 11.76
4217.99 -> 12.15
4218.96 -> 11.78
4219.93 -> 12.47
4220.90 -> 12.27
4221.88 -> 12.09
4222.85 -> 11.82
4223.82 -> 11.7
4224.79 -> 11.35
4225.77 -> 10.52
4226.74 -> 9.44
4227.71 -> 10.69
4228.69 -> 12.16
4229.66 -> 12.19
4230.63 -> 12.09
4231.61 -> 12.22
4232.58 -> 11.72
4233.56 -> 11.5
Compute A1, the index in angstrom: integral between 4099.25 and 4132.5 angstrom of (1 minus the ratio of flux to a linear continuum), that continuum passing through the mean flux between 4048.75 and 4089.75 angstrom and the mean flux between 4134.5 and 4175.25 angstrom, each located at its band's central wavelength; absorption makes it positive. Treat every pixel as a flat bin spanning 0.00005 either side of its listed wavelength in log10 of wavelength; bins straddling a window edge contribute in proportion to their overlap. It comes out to 2.47 angstrom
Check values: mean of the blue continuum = 12.1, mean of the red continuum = 12.1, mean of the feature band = 11.2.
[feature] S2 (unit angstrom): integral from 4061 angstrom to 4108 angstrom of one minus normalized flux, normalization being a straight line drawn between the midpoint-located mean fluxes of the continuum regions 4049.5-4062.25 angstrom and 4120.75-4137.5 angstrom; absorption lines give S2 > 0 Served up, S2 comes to 3.3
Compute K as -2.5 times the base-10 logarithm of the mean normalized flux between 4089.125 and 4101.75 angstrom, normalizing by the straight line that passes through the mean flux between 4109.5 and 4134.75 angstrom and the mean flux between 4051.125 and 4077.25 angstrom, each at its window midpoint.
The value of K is 0.142 mag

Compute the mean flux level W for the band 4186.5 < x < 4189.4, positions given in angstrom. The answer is 11.7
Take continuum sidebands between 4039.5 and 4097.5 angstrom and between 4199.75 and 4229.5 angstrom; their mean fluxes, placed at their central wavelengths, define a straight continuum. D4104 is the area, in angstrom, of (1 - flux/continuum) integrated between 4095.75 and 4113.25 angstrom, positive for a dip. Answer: 2.8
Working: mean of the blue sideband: 12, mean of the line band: 10.1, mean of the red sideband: 11.8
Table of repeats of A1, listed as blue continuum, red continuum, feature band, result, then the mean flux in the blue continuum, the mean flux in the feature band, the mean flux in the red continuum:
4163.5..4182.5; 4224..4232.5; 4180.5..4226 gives -0.7 angstrom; 12.1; 11.9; 11.4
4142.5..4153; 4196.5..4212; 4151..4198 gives -0.4 angstrom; 12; 12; 11.8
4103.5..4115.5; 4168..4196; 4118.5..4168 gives -2.1 angstrom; 11.3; 12.1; 11.9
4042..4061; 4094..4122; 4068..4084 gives -0.7 angstrom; 12.2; 12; 10.8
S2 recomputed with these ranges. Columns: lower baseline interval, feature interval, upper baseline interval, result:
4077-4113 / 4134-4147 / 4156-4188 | -0.5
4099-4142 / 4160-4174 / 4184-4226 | -0.6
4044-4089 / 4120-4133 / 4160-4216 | -0.1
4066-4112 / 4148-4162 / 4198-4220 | -0.6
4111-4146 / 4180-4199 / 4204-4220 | 0.3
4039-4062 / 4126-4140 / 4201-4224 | 0.0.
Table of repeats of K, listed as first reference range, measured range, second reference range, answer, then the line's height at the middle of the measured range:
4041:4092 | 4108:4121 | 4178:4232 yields 0.01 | 12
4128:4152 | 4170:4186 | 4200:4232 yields 0.00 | 11.9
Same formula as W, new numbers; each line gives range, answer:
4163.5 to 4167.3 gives 12.3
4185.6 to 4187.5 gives 11.7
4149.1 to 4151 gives 12.2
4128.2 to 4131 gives 12.1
